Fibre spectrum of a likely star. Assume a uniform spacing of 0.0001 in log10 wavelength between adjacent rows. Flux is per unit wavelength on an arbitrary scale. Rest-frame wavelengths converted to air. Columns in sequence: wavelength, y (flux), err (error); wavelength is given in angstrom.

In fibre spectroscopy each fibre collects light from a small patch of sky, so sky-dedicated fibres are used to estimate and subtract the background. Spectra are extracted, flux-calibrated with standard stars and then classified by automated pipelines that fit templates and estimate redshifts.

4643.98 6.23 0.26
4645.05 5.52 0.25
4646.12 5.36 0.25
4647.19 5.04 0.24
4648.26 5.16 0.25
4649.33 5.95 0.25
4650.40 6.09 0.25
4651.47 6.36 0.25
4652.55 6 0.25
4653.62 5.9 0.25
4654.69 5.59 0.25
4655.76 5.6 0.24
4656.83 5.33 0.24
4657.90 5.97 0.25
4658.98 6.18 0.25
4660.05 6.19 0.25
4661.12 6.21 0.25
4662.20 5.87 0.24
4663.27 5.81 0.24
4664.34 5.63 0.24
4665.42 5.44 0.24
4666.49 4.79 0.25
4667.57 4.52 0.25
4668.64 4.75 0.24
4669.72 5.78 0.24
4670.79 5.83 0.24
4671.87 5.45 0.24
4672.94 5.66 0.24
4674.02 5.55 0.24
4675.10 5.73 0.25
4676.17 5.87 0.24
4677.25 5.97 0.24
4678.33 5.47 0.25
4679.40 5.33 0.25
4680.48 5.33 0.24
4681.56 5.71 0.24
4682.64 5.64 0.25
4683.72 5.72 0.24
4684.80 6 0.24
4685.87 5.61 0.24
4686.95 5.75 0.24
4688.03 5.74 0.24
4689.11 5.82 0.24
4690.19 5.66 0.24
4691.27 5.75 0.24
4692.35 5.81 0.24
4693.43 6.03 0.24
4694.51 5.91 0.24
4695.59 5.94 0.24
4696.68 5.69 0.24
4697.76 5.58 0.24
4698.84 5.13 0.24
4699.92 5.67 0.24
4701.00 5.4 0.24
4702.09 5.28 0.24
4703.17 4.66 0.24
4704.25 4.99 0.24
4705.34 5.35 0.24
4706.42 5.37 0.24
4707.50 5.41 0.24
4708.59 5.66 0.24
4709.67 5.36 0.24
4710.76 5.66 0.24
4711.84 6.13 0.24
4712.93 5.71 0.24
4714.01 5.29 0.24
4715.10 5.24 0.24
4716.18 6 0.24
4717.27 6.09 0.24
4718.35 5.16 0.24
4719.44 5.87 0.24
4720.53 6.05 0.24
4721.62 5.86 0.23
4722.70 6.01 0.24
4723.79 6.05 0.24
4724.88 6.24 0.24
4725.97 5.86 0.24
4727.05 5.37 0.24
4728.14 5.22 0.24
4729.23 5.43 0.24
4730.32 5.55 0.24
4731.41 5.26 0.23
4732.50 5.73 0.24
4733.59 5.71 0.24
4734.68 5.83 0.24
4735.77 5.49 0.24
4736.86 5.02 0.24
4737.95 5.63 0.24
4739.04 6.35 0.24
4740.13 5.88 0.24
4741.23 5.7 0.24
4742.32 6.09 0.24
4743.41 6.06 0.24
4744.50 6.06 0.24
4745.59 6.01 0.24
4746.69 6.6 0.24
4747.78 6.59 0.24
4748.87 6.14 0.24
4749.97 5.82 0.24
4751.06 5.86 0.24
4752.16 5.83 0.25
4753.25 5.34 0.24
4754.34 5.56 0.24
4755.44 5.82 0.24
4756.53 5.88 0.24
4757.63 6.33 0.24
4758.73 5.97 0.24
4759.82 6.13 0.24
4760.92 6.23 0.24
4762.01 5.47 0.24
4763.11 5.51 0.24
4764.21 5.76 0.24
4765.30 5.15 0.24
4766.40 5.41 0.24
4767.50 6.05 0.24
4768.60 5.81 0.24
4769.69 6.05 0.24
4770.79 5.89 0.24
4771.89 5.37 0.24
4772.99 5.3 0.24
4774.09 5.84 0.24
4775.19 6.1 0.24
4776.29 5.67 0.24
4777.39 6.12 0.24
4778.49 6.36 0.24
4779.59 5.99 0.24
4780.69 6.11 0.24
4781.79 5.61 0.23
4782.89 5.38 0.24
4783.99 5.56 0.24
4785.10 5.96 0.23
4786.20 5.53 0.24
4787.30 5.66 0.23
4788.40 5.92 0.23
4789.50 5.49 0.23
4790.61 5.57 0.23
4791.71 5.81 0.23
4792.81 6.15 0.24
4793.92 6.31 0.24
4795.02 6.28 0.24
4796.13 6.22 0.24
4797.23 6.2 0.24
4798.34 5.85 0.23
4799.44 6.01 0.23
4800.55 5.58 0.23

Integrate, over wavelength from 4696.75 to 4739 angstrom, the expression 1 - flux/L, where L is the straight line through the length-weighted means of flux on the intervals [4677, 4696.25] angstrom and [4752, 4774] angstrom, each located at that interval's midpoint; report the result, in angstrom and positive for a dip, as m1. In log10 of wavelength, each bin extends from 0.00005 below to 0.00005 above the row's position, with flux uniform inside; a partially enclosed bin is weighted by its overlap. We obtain 1.2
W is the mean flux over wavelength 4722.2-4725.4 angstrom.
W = 6.09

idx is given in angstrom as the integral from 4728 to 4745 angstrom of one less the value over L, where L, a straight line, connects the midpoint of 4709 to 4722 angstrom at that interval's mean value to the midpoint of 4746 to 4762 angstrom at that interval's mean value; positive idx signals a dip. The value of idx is 0.46 angstrom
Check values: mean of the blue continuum 5.7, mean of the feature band 5.7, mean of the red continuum 5.99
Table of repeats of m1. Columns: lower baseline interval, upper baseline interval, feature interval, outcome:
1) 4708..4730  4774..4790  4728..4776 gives -0.2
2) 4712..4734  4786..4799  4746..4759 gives -0.4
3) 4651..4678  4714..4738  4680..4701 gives -0.1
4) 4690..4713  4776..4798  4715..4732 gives -0.2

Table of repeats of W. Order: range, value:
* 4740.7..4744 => 5.96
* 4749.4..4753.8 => 5.71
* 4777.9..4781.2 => 6.16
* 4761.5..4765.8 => 5.48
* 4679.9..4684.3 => 5.59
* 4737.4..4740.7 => 5.94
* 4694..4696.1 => 5.93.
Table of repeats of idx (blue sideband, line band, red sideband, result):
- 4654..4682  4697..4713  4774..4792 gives 0.7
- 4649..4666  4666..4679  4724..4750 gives 0.9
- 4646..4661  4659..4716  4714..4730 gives 1.8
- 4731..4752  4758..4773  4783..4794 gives 0.2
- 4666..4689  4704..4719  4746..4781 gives 0.3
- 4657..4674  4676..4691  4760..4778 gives -0.2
